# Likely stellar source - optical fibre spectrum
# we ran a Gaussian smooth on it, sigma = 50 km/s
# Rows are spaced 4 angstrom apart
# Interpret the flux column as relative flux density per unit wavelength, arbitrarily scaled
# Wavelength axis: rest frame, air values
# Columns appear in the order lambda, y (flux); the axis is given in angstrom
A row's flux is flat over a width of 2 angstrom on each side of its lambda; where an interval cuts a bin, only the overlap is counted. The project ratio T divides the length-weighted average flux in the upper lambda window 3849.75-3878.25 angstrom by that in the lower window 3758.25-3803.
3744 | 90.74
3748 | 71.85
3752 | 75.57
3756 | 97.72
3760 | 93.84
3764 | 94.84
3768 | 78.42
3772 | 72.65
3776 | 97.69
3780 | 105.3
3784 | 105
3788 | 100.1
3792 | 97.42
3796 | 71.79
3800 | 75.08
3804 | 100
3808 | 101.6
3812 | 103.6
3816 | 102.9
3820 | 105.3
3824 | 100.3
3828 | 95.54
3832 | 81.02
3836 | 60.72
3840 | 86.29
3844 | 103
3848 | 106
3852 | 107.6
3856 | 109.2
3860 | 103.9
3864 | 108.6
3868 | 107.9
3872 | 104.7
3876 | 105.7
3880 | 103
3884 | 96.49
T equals 1.2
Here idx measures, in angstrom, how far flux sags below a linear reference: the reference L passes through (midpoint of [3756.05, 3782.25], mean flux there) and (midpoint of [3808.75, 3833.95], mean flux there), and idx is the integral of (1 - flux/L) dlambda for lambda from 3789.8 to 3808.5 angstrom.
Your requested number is 1.4 angstrom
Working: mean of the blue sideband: 91.1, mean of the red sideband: 98.3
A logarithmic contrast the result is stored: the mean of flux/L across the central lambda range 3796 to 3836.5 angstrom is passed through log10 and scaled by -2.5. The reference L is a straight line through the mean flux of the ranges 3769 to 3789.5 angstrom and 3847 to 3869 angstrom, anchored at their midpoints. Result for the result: 0.09 mag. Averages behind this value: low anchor 95.2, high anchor 107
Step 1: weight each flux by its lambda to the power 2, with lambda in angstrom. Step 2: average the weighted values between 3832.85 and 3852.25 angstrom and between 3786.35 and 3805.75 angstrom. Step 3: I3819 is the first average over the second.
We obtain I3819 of 1.1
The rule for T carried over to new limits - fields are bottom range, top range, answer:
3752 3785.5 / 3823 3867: 1.05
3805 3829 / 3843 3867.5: 1.05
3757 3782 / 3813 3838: 1.01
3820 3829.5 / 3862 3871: 1.08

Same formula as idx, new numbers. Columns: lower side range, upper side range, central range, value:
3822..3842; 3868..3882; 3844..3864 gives -2.41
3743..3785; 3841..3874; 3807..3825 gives -0.85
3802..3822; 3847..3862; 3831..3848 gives 3.19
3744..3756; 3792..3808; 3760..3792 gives -3.80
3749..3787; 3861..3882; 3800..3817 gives -0.35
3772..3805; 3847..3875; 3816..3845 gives 2.86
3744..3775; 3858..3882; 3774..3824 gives -2.87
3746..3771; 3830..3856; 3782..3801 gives -0.65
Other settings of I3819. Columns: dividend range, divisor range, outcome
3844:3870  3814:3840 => 1.20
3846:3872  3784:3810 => 1.20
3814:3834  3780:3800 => 1.06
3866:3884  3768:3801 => 1.21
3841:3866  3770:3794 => 1.14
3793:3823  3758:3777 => 1.11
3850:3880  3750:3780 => 1.27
